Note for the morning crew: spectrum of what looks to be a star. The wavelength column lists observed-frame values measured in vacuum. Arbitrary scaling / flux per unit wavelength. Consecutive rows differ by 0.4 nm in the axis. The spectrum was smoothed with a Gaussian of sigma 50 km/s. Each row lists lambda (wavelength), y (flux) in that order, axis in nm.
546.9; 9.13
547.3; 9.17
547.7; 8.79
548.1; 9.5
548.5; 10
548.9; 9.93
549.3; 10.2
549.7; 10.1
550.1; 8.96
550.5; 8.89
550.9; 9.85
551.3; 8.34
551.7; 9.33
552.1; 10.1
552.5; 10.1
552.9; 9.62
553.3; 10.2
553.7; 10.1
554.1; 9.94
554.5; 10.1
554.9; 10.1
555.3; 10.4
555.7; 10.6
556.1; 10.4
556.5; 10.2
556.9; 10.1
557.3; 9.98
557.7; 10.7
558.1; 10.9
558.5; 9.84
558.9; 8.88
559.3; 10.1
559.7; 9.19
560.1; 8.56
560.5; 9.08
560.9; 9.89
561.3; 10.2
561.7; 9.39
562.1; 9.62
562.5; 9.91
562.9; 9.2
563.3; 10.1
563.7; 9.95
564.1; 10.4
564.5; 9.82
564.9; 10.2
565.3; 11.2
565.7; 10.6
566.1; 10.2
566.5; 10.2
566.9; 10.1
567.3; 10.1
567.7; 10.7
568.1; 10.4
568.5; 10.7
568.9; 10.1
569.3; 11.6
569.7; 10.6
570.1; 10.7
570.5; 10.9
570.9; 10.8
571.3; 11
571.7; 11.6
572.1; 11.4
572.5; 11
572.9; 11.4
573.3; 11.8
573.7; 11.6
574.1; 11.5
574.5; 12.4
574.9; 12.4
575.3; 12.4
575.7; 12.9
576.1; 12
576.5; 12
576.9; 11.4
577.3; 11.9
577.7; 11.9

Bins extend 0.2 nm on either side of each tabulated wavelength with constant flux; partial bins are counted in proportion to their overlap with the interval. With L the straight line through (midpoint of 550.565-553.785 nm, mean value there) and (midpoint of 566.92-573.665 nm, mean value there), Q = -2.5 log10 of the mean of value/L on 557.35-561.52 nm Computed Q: 0.05 mag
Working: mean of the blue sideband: 9.66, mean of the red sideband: 10.9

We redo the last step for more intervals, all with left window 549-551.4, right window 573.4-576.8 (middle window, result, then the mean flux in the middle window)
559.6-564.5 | 0.12 mag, 9.64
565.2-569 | 0.08 mag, 10.4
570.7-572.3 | 0.05 mag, 11.2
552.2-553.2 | -0.02 mag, 9.92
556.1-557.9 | -0.01 mag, 10.3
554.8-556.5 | -0.04 mag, 10.4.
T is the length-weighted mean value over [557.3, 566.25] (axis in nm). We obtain 9.91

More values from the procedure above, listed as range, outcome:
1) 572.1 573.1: 11.2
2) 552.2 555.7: 10.1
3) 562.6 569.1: 10.2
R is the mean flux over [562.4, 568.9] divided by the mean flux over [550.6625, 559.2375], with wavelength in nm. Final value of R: 1.03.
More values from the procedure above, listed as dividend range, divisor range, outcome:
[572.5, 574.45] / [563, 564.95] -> 1.15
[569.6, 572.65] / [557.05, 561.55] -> 1.13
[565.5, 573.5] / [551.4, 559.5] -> 1.07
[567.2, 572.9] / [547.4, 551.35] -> 1.14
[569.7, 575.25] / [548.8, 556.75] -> 1.16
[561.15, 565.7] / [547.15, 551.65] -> 1.06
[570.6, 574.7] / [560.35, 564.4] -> 1.17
